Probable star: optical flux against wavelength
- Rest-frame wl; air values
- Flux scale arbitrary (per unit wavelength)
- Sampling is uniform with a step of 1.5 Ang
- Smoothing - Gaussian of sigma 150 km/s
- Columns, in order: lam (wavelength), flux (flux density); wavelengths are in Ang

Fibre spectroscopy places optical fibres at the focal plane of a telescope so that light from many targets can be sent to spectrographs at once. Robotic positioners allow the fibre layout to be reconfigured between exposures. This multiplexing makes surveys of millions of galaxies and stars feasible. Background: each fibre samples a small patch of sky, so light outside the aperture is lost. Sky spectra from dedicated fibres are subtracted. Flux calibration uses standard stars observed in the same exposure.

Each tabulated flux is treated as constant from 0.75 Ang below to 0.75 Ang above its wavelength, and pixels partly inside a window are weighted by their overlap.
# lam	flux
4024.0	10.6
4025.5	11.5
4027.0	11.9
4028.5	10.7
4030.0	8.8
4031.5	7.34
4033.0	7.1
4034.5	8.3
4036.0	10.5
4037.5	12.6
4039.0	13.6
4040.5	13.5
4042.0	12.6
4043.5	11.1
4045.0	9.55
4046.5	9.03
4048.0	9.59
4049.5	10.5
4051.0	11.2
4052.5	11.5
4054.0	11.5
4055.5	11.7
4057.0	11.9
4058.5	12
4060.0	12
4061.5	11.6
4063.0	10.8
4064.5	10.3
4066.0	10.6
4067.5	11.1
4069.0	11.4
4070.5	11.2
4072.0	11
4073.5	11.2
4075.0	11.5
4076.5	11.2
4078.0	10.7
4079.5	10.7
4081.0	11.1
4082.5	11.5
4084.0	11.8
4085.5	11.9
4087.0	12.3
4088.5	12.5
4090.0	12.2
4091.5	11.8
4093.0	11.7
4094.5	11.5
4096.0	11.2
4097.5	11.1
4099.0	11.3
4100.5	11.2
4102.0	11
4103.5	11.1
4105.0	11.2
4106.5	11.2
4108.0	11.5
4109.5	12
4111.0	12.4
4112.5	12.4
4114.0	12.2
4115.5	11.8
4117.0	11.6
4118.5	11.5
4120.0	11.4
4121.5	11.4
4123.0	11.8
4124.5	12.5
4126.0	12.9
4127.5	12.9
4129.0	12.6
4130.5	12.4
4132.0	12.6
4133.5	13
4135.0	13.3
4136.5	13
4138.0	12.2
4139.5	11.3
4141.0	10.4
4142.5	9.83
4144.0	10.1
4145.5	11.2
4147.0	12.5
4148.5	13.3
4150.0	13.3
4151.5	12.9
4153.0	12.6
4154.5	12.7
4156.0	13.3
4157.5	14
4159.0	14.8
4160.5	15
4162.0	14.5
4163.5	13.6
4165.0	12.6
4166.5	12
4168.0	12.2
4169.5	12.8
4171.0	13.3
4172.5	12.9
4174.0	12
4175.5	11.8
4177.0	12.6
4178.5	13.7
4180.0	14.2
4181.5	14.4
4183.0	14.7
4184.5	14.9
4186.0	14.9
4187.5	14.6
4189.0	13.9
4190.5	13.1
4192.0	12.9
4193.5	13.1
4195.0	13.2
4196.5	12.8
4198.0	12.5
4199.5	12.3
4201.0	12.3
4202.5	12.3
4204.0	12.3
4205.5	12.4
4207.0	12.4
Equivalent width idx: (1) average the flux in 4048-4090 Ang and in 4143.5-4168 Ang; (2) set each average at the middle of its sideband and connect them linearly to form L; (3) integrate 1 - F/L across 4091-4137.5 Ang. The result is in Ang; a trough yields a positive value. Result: 1.2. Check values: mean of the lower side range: 11.3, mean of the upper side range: 13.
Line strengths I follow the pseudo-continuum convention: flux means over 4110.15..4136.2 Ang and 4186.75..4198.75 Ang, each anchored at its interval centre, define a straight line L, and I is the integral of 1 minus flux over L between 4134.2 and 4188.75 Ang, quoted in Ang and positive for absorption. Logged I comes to -0.7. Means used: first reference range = 12.3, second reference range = 13.3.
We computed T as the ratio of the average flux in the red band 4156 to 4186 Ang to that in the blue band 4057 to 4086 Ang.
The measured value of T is 1.20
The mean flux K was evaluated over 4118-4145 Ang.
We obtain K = 11.9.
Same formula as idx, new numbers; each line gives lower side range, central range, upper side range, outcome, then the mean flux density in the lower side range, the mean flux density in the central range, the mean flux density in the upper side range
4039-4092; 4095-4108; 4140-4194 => 0.8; 11.3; 11.2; 13.1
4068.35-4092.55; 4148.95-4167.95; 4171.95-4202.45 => -0.8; 11.5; 13.4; 13.3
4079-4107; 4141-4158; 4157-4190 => 1.0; 11.5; 12.2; 13.6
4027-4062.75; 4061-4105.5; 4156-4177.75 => 0.9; 10.8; 11.3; 13.2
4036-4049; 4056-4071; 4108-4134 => 0.4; 11.4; 11.3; 12.2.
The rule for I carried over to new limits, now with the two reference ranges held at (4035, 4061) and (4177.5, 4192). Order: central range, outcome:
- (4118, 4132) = 0.8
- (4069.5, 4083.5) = 1.0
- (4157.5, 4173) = 0.4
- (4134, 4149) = 1.8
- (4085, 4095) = 0.2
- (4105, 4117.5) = 0.8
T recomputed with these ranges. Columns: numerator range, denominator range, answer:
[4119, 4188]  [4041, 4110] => 1.14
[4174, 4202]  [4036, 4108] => 1.18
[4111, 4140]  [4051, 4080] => 1.09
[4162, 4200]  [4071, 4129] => 1.14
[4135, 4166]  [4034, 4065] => 1.13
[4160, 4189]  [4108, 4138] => 1.10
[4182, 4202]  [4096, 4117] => 1.17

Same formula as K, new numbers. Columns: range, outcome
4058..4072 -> 11.2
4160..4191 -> 13.5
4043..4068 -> 10.9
